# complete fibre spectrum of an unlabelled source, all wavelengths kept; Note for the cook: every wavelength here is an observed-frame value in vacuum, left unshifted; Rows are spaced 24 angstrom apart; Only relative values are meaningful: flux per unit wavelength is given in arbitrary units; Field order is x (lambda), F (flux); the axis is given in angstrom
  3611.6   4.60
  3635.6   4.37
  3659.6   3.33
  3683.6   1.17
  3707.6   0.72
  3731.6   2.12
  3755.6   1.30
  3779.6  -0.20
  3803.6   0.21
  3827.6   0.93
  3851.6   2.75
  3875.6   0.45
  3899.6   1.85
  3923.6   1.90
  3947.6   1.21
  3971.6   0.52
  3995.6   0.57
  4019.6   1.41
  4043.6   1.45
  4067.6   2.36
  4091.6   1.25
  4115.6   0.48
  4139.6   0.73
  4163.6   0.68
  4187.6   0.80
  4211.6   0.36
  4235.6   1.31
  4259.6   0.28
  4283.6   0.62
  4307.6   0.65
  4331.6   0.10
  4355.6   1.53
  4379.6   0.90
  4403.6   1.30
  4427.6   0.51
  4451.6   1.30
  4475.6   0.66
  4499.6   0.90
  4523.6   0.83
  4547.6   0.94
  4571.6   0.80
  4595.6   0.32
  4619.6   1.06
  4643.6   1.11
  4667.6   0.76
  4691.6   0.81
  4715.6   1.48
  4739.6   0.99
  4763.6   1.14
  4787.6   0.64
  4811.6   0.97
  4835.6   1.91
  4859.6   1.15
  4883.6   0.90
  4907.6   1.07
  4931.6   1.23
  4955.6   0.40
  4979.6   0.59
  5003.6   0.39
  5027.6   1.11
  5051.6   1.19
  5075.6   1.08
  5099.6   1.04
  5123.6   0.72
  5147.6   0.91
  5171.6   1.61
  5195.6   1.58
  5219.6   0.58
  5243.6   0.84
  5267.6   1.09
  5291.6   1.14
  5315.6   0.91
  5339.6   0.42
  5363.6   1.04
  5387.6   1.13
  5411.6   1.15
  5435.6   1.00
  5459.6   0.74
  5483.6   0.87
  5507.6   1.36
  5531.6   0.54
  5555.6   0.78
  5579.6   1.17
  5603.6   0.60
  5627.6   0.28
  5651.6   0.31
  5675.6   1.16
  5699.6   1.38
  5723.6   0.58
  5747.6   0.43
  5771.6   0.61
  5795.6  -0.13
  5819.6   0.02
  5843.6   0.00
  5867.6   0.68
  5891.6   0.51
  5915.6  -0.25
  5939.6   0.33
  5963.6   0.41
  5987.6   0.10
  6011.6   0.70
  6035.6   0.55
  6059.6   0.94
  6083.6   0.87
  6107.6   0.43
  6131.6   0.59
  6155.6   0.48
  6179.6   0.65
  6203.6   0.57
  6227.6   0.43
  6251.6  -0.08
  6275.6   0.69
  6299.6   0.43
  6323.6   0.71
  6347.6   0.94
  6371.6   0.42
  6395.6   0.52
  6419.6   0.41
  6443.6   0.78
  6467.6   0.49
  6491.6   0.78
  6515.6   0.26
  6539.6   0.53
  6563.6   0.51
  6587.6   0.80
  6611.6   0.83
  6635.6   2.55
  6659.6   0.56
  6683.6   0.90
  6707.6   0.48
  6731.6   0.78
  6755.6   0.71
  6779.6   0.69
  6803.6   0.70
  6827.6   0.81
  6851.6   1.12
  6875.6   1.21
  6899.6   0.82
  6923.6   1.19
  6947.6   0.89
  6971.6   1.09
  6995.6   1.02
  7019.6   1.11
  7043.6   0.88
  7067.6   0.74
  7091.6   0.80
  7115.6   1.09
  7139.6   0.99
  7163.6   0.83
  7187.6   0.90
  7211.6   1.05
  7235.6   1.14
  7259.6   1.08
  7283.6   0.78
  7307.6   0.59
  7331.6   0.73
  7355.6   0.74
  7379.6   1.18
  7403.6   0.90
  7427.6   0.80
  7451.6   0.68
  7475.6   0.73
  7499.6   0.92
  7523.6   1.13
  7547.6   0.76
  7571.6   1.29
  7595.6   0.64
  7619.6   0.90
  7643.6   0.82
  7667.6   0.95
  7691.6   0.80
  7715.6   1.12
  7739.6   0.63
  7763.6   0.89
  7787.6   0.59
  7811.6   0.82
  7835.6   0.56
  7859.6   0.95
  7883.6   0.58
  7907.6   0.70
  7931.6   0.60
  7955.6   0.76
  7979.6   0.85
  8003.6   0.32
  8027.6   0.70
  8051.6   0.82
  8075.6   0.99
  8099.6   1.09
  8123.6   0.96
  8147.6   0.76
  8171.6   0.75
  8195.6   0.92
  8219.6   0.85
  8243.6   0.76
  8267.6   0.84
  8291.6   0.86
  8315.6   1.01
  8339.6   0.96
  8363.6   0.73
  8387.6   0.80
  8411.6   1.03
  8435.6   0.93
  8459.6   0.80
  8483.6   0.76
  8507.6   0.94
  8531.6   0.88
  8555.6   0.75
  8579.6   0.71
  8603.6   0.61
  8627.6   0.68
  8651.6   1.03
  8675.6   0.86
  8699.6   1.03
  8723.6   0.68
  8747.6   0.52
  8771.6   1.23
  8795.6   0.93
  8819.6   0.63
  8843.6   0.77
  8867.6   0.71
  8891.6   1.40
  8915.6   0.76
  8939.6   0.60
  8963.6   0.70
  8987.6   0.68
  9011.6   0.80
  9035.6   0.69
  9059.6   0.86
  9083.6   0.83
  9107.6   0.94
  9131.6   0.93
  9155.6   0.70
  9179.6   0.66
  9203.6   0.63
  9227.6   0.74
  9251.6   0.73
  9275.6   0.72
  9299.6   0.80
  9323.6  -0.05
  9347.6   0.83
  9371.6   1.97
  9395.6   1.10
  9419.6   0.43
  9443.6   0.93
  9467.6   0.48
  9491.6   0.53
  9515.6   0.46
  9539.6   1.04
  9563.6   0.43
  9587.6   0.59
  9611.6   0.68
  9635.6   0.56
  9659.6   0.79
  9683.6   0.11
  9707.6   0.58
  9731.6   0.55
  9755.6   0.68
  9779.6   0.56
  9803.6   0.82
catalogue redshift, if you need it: 0.78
